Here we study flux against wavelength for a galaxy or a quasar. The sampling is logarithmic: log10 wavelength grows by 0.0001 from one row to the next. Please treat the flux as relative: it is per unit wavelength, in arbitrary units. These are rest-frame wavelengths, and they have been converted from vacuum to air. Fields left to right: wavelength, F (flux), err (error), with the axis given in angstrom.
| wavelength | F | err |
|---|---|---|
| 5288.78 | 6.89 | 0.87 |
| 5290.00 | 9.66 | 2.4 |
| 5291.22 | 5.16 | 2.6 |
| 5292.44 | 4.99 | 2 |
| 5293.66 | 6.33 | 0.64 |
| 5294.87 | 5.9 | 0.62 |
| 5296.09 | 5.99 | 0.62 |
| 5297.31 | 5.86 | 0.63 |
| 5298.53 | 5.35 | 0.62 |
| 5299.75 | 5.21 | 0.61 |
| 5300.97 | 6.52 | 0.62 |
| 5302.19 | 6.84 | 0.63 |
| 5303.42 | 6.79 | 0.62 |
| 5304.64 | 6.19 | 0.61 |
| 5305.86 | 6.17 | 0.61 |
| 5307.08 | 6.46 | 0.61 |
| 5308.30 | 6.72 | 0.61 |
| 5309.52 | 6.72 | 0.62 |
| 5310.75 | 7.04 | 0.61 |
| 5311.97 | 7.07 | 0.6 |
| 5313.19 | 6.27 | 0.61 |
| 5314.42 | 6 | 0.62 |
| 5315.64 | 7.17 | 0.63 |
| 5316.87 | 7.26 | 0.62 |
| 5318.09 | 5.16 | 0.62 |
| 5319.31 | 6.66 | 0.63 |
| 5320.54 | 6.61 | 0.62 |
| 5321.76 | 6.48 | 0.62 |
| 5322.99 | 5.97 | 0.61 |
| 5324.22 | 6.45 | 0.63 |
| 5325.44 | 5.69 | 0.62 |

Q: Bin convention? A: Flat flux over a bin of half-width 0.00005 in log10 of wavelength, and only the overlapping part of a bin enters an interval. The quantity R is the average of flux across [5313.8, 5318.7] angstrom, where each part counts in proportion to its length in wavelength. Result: 6.4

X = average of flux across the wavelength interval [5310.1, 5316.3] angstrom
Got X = 6.7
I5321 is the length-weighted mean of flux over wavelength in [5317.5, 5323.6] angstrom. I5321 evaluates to 6.18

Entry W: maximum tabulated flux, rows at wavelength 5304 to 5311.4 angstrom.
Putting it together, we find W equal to 7.04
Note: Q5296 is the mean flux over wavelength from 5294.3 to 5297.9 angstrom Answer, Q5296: 5.92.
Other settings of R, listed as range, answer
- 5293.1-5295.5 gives 6.13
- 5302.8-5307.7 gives 6.4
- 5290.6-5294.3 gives 5.51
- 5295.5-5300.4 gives 5.61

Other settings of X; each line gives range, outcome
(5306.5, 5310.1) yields 6.64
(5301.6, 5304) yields 6.79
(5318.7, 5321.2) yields 6.64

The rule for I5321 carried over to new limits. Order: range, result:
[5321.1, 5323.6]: 6.24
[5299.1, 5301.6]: 5.87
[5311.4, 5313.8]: 6.67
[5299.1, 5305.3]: 6.3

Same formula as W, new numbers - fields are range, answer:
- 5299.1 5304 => 6.84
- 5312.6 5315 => 6.27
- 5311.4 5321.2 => 7.26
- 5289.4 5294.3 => 9.66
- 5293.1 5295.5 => 6.33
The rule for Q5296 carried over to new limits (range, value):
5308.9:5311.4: 6.88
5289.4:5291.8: 7.42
